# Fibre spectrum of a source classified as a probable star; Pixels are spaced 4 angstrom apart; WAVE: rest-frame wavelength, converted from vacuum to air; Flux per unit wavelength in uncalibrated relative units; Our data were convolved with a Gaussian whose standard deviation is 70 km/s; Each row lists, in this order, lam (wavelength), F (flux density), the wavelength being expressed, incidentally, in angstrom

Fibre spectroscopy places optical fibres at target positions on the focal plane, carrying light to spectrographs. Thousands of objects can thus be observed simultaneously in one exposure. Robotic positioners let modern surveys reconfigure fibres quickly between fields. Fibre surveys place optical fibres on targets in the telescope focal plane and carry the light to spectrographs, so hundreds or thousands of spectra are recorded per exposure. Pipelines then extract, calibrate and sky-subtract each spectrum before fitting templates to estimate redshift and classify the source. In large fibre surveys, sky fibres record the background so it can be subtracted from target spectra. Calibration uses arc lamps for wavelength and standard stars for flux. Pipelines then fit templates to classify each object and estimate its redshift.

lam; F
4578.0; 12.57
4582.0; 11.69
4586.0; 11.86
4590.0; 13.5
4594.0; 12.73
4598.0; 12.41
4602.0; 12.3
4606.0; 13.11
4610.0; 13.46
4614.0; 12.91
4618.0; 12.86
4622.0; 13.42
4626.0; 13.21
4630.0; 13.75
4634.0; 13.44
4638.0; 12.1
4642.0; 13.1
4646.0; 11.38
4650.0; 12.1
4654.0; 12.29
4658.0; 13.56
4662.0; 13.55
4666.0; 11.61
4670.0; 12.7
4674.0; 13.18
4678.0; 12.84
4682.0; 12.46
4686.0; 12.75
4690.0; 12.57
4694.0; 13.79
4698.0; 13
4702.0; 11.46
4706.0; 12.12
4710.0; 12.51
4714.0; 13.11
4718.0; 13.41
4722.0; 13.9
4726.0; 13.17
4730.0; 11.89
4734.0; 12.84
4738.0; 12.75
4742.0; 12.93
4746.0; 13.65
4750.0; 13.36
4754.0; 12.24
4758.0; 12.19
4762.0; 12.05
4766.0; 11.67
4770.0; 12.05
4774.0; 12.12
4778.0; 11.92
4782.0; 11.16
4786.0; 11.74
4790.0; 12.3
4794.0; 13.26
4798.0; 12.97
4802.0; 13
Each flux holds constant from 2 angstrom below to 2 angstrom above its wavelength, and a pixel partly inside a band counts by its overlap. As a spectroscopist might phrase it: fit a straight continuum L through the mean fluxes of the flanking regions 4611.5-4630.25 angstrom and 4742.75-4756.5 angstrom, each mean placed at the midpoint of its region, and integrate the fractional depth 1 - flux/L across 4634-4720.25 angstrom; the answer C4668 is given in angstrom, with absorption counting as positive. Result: 3.0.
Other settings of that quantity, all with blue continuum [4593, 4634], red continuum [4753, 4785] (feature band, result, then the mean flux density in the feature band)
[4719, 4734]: -1.0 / 13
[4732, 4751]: -1.5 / 13.1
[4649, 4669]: 0.1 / 12.7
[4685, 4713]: -0.4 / 12.6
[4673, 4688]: -0.3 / 12.8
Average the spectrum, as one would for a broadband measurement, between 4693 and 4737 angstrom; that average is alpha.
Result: 12.8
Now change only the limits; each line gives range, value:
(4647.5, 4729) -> 12.8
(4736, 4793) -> 12.3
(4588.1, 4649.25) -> 12.9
